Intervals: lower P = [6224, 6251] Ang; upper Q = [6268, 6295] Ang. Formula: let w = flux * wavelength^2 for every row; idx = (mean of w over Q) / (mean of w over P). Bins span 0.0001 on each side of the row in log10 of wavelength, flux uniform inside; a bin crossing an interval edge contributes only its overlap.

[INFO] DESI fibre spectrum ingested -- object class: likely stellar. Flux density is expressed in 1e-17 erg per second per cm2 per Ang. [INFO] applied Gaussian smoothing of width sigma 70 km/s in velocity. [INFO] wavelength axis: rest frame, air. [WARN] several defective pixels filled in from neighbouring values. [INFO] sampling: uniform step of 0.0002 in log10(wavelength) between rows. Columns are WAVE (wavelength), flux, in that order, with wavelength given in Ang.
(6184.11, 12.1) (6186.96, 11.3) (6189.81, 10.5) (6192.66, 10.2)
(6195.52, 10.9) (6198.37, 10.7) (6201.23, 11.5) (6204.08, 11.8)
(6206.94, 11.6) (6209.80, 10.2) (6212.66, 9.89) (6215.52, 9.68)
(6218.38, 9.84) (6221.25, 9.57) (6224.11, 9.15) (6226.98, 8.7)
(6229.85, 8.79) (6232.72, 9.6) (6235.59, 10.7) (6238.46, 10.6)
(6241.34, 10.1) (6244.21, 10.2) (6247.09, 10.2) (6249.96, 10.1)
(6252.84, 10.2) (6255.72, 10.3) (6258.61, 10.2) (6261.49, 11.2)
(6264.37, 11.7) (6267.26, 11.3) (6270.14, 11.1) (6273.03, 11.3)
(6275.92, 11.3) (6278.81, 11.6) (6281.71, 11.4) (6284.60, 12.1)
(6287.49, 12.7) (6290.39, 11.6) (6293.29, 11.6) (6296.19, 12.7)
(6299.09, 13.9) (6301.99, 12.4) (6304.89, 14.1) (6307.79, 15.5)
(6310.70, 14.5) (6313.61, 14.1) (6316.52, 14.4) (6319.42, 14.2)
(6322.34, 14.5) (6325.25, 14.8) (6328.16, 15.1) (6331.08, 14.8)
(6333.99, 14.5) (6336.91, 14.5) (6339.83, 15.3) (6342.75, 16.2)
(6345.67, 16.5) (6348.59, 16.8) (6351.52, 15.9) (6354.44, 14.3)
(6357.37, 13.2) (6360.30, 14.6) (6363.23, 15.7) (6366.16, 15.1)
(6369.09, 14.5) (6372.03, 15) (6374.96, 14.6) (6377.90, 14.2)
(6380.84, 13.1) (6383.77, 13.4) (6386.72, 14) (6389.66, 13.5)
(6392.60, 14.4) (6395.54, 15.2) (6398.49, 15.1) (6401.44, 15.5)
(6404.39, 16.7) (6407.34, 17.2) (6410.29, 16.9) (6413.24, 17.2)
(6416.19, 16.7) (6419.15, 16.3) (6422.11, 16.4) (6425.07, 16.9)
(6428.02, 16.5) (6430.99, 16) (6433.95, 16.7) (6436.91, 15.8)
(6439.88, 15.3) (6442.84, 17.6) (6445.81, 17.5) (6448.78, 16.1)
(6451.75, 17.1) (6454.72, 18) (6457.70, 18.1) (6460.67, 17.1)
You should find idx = 1.20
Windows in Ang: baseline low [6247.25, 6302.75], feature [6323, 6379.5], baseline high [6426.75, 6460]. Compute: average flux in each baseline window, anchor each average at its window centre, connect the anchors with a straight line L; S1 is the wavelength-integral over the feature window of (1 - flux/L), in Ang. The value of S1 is -4.73 Ang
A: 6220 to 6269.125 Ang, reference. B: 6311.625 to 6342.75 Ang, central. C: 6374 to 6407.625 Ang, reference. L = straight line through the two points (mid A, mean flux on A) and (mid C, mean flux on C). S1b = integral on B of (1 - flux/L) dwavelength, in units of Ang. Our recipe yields -4.9 Ang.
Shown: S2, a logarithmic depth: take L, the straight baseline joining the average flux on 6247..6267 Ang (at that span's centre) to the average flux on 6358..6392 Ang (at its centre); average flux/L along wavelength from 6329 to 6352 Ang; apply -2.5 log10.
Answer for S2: -0.17 mag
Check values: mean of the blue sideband 10.6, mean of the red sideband 14.3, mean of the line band 15.5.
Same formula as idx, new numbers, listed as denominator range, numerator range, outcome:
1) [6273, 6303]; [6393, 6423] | 1.40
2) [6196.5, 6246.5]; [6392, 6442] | 1.70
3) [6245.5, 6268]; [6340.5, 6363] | 1.49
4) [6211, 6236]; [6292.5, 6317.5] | 1.48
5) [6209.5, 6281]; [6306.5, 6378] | 1.49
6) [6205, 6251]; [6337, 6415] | 1.60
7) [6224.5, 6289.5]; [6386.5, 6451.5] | 1.59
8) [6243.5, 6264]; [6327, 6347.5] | 1.51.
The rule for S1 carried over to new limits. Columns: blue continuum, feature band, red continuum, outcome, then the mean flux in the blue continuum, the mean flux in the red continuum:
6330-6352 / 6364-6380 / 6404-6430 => 1.4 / 15.6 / 16.7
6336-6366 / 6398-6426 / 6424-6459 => -0.4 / 15.3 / 16.8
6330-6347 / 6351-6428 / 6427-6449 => 3.2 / 15.3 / 16.5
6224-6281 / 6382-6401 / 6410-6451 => 1.1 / 10.5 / 16.6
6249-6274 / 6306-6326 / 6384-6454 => -3.0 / 10.8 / 16.1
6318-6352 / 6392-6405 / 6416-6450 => 0.6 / 15.2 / 16.5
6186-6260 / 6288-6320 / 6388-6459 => -2.0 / 10.2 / 16.4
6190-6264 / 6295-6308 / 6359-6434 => -1.1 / 10.3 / 15.4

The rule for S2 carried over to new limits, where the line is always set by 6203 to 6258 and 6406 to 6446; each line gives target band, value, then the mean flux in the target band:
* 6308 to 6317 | -0.133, 14.5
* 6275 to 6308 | -0.033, 12.5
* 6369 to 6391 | 0.079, 14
